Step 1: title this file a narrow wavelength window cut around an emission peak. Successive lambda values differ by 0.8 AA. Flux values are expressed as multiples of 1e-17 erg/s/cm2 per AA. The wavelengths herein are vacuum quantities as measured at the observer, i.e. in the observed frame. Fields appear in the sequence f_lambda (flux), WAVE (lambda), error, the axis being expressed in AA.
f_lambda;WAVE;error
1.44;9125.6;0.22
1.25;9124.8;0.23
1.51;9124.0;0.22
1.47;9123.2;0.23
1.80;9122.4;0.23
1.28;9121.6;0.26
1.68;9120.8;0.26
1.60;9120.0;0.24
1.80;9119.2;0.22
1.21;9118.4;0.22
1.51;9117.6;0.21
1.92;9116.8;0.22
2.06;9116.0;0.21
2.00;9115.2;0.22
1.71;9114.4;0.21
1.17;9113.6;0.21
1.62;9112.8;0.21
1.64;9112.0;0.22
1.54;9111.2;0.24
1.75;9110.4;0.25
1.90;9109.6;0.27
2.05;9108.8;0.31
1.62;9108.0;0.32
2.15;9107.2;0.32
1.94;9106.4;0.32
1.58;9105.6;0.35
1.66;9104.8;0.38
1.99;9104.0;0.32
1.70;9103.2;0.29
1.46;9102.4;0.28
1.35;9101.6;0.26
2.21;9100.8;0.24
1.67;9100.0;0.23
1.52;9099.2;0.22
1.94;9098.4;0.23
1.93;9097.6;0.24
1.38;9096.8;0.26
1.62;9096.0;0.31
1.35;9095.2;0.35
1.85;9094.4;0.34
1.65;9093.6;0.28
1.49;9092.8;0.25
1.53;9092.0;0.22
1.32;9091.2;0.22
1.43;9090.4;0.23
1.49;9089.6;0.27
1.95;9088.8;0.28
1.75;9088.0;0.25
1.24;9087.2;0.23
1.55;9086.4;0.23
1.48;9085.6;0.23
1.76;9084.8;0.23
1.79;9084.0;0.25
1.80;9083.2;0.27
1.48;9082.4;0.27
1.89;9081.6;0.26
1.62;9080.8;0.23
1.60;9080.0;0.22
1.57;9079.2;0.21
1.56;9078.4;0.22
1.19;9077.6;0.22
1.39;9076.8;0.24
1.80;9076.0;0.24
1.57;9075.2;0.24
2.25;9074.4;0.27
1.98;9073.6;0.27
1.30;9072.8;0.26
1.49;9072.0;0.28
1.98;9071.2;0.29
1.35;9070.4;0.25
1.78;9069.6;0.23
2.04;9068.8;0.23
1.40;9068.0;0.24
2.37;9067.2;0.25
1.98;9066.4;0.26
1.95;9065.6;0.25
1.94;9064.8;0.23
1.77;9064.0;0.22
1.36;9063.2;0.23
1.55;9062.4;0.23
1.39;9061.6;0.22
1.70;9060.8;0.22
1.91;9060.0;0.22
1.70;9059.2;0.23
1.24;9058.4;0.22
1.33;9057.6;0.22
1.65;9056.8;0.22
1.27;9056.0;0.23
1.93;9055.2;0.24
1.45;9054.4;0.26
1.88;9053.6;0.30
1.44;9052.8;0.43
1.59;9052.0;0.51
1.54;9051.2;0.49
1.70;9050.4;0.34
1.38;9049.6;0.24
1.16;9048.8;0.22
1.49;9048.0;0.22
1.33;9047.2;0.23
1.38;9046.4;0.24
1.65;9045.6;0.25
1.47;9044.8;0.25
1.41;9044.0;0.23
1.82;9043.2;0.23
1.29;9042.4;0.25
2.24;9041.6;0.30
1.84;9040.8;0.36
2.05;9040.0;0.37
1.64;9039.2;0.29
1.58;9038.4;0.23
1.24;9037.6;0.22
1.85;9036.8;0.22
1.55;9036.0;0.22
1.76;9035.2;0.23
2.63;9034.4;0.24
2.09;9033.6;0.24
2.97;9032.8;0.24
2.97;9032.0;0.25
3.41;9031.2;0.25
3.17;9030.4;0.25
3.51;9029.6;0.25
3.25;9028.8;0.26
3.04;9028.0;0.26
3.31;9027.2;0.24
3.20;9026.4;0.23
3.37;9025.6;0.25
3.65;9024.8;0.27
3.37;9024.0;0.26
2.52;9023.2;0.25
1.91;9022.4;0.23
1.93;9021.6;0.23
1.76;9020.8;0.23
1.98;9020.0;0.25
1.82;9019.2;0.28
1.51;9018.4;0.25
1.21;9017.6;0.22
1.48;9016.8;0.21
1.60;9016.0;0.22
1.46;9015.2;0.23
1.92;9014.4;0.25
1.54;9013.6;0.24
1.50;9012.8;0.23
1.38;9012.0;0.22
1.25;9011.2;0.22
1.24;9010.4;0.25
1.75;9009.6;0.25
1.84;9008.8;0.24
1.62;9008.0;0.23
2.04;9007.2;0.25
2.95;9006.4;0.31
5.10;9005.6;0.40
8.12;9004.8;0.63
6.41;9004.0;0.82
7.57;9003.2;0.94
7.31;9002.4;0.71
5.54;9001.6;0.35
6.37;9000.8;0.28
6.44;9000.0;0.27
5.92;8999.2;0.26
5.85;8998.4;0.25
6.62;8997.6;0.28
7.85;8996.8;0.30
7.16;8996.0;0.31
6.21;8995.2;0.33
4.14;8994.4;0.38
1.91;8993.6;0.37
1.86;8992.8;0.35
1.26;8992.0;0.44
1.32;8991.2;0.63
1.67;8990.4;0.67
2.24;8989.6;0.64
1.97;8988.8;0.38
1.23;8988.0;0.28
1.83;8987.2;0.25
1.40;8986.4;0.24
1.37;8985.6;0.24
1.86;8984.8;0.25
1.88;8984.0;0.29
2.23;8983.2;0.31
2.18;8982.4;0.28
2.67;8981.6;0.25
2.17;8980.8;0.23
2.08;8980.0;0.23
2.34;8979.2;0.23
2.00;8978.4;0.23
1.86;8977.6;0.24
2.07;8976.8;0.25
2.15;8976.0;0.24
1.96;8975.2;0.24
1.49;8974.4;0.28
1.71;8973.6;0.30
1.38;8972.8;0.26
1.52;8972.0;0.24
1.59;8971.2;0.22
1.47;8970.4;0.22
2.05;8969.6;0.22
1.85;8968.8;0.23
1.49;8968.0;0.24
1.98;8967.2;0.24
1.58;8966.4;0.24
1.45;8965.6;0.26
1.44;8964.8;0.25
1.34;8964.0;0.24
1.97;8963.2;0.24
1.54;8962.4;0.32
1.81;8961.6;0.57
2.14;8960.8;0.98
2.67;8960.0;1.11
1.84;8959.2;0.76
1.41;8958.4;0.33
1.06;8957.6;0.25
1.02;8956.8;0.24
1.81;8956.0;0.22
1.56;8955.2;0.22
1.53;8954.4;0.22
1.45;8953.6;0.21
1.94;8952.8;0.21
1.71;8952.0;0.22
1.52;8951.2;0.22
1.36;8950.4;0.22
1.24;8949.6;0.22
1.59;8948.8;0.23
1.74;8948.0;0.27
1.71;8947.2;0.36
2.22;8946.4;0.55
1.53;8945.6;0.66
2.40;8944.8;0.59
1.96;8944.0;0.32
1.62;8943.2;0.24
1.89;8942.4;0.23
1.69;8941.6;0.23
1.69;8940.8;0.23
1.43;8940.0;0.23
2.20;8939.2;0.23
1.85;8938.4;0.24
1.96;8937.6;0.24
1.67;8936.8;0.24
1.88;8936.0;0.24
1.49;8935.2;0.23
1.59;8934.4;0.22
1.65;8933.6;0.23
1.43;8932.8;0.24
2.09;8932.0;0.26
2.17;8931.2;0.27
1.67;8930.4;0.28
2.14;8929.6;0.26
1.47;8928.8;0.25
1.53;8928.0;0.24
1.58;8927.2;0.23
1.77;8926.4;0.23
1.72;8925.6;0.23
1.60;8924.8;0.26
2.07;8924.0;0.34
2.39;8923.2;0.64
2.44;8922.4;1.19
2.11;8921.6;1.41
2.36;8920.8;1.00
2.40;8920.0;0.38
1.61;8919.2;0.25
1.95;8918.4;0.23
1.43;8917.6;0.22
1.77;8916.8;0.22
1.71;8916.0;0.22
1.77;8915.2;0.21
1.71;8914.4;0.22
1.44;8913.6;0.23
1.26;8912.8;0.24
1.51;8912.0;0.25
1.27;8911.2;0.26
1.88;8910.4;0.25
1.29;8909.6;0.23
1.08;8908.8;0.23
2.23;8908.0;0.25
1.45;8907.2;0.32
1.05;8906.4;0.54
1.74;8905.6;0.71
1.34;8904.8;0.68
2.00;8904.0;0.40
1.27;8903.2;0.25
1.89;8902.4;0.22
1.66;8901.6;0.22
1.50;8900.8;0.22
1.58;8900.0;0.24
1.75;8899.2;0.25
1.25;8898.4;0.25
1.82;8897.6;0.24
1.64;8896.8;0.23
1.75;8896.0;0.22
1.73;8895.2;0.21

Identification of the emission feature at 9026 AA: [N II]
